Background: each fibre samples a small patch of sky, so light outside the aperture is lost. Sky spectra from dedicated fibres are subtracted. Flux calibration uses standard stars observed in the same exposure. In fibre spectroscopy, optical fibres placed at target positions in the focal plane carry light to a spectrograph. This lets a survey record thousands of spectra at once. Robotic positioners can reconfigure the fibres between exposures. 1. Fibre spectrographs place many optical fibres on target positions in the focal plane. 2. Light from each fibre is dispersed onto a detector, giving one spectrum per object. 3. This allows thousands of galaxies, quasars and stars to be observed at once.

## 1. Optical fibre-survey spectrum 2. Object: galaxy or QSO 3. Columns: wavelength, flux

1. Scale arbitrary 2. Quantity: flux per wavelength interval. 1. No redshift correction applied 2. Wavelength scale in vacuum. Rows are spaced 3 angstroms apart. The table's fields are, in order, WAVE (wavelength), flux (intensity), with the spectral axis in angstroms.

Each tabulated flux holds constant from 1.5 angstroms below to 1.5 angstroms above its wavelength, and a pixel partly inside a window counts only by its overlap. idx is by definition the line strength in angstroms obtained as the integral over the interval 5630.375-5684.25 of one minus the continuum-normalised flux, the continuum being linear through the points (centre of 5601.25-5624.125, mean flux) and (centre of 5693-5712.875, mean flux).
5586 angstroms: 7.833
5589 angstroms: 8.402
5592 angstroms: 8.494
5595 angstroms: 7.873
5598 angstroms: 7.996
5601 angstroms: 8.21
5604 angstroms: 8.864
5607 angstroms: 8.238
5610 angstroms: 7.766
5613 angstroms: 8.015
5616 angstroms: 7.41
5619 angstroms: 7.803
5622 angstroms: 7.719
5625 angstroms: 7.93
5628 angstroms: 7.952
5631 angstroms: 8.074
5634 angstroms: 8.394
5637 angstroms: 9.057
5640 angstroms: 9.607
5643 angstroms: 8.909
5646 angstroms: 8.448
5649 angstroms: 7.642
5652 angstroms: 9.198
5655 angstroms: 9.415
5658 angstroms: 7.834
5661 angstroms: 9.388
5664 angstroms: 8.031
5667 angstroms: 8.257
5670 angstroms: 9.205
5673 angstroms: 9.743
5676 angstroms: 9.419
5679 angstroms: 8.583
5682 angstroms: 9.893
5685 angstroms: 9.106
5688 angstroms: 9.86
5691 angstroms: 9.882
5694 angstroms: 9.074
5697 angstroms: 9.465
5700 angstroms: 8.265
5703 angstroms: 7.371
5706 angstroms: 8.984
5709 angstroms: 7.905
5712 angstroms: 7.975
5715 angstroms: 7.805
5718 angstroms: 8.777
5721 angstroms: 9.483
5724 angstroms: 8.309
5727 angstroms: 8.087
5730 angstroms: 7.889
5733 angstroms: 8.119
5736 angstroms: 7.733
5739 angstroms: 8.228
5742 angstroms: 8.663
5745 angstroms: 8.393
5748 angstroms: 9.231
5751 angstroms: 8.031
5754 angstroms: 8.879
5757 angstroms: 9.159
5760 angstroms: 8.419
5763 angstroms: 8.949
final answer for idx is -4.25 angstroms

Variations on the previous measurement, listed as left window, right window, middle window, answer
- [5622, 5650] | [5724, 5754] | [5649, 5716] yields -3.71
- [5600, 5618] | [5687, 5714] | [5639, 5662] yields -1.13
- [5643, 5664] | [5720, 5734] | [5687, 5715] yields -0.78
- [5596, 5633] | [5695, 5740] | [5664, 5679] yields -1.50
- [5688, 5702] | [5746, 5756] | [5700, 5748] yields 3.54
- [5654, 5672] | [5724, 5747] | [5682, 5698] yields -1.89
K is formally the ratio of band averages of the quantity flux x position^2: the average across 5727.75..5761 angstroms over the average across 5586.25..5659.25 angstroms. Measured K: 1.06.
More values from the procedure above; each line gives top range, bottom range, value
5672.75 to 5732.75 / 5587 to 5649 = 1.09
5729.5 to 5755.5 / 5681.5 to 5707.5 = 0.94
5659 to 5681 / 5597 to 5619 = 1.14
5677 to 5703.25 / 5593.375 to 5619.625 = 1.17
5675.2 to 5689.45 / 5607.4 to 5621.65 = 1.23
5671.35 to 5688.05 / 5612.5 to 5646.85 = 1.15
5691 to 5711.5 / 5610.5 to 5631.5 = 1.13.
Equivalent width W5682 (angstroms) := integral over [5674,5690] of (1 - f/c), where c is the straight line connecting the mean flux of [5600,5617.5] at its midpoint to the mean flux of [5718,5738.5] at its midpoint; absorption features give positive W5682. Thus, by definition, -2.3 angstroms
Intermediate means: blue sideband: 8.08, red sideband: 8.31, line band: 9.4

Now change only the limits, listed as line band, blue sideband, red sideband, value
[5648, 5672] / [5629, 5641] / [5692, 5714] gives -0.1 angstroms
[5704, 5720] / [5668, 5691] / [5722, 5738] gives 0.5 angstroms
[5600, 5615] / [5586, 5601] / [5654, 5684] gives 0.2 angstroms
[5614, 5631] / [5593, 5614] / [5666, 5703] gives 1.2 angstroms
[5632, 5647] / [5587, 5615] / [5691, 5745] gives -1.1 angstroms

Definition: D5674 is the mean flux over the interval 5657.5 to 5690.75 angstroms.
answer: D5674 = 9.1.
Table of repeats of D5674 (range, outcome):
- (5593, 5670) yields 8.34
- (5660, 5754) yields 8.68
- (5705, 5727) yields 8.43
